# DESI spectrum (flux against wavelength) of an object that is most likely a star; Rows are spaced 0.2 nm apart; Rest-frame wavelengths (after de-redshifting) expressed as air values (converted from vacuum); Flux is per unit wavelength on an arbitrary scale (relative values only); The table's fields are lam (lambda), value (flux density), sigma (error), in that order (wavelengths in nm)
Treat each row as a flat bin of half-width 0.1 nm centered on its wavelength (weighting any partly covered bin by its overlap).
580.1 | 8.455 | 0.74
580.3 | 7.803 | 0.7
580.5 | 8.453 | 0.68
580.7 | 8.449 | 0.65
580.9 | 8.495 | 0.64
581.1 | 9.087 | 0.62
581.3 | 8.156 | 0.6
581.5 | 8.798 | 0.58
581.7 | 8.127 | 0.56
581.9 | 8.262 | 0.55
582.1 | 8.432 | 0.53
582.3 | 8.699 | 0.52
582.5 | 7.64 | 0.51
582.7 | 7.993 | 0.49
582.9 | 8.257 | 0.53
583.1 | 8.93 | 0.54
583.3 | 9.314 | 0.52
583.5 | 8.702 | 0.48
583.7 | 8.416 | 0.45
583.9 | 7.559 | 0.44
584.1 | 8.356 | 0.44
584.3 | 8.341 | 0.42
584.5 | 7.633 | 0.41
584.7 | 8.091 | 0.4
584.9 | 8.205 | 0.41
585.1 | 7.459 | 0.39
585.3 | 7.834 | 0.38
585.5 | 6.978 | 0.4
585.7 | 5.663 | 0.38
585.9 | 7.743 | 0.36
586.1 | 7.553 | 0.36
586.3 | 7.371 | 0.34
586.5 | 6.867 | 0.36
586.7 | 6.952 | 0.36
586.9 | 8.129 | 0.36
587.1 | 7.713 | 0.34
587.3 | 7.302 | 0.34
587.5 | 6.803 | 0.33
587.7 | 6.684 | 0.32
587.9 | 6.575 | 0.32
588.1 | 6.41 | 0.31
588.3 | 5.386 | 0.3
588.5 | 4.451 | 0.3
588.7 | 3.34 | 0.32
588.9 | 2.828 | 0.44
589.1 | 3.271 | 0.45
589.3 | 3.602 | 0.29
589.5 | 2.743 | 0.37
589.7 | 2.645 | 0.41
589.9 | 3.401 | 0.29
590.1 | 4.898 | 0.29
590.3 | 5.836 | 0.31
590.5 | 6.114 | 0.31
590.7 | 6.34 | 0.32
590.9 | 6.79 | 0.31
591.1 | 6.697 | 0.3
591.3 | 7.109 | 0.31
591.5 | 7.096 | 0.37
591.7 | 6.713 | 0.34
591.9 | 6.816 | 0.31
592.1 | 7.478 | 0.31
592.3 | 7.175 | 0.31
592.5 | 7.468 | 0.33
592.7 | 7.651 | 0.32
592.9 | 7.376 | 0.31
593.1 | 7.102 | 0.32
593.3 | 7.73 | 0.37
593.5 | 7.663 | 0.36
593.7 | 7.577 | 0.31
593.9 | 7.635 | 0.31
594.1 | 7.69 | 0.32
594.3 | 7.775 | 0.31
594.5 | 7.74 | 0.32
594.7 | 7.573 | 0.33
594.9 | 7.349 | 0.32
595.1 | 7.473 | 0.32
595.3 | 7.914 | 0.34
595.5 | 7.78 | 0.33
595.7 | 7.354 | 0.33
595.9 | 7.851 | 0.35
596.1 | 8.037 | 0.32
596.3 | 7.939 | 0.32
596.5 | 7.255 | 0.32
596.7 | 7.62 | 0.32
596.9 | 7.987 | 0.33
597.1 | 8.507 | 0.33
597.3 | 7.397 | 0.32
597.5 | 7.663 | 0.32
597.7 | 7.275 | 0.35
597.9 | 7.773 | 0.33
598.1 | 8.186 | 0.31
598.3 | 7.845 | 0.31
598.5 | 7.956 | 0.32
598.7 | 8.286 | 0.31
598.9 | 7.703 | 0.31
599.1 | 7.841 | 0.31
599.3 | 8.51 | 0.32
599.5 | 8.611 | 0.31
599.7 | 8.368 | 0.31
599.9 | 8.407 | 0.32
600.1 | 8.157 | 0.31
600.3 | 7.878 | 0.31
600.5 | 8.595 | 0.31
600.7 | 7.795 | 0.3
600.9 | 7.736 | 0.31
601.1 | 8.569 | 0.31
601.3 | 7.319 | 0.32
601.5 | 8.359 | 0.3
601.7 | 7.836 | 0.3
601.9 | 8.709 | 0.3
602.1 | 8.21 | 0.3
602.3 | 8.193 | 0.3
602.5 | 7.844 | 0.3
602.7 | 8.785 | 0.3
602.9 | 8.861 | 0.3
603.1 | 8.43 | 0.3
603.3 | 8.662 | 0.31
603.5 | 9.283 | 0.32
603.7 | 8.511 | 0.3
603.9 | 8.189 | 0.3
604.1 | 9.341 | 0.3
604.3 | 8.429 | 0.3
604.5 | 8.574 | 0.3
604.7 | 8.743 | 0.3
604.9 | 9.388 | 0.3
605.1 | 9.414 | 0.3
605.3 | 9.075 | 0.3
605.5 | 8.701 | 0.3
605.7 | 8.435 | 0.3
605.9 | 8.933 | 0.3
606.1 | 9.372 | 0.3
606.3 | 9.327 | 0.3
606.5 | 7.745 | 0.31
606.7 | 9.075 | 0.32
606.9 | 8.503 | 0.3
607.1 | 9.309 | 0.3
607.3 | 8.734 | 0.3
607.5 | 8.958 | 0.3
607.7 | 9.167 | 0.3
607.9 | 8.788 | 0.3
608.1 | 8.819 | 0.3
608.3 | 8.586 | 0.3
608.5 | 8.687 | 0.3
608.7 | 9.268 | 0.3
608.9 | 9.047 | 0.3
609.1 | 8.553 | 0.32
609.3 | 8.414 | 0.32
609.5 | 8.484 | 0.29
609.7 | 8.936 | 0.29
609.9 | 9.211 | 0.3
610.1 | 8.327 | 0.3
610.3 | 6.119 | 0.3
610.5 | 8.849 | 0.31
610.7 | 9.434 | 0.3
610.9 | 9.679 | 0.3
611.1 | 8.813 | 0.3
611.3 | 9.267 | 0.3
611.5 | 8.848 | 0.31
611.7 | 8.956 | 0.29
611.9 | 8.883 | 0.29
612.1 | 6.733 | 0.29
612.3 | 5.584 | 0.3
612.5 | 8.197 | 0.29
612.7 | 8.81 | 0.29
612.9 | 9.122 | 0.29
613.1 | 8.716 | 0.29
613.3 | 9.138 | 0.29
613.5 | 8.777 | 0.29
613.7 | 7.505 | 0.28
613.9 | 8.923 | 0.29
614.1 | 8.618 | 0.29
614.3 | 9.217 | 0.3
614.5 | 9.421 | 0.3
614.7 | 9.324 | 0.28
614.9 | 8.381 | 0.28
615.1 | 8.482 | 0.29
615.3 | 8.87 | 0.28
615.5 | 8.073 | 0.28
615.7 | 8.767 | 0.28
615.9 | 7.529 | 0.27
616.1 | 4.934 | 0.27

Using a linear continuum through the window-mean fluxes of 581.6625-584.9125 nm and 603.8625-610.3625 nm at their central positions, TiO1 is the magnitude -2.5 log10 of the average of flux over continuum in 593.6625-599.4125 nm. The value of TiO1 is 0.10 mag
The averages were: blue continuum 8.3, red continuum 8.77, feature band 7.78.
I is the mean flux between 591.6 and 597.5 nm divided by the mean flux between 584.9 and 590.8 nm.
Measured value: 1.3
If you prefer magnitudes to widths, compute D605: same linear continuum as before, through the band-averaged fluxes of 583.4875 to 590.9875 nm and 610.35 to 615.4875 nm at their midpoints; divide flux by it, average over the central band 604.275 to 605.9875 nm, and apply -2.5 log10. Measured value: -0.123 mag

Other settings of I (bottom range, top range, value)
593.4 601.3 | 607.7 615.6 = 1.09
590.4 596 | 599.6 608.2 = 1.17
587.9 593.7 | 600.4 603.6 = 1.43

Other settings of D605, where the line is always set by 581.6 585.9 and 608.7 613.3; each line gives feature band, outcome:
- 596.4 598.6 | 0.070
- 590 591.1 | 0.323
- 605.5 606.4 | -0.068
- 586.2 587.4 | 0.099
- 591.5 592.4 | 0.162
